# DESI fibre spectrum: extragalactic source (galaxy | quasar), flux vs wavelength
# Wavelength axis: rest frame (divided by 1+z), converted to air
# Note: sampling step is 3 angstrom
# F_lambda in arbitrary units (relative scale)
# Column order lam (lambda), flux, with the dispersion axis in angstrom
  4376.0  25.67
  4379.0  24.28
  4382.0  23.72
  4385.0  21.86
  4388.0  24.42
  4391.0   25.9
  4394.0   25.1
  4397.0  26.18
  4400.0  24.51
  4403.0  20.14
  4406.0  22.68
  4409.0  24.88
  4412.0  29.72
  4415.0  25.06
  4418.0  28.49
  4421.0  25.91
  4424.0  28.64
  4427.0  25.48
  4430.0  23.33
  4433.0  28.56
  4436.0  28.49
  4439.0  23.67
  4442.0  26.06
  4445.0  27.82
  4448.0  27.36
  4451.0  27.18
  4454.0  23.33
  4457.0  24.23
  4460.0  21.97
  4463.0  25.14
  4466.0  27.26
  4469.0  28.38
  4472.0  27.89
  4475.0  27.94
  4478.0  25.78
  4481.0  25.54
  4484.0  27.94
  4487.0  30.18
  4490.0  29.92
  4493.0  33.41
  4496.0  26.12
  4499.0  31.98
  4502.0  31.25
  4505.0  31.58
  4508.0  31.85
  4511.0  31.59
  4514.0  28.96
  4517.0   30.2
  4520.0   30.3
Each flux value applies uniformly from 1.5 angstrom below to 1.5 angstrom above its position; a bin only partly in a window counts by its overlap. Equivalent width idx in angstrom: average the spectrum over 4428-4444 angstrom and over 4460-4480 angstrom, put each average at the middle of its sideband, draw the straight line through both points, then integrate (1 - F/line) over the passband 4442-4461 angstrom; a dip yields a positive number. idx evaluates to 0.6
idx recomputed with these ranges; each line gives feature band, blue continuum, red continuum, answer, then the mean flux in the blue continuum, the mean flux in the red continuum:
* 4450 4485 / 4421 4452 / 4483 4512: 3.2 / 26.6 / 30.6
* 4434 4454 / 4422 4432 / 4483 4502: 0.3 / 26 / 30.1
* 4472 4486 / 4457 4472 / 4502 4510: 0.4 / 25.8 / 31.6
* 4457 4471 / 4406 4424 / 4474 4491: 1.0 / 26.6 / 27.8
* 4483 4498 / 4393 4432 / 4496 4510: 0.3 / 25.4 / 31.1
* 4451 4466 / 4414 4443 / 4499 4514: 2.1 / 26.4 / 31.3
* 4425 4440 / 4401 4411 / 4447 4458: -1.0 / 23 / 25.5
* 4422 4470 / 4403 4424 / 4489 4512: 3.0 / 25.9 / 31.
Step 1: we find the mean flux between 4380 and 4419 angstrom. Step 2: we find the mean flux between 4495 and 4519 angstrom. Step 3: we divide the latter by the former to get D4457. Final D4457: 1.2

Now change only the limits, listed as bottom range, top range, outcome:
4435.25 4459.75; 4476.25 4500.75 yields 1.12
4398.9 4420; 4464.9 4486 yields 1.09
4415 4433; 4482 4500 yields 1.12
